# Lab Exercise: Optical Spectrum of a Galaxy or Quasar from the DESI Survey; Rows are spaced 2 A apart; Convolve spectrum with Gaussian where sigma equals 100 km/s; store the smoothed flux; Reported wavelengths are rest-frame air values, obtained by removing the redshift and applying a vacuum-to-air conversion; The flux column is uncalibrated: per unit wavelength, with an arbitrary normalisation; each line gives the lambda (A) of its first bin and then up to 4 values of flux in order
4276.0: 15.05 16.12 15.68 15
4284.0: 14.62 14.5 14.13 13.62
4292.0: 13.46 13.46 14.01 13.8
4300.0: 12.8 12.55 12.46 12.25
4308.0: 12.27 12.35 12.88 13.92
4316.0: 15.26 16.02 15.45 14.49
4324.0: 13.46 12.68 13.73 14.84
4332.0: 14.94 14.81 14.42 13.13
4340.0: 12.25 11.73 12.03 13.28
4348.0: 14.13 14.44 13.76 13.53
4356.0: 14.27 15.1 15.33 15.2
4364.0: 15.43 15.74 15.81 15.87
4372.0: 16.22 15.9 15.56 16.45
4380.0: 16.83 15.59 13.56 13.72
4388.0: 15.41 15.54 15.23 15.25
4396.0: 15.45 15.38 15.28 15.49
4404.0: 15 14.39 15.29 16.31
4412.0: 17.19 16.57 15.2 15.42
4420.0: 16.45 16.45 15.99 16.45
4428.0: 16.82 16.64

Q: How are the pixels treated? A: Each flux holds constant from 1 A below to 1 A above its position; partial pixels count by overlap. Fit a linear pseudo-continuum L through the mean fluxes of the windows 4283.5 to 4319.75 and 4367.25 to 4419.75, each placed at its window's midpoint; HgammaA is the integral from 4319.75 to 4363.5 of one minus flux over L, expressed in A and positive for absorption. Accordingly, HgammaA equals 1.5 A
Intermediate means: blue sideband 13.6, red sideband 15.5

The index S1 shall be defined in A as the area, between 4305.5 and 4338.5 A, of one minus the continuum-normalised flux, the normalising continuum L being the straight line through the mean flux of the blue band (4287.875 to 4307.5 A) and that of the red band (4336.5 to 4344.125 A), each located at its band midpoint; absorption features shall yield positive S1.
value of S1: -3.1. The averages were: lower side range 13.2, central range 14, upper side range 12.5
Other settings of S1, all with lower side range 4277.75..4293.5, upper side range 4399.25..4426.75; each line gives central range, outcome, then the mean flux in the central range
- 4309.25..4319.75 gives 0.4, 14.2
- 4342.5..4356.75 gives 1.5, 13.6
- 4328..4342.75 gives 1.2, 13.8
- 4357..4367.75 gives -0.1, 15.4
